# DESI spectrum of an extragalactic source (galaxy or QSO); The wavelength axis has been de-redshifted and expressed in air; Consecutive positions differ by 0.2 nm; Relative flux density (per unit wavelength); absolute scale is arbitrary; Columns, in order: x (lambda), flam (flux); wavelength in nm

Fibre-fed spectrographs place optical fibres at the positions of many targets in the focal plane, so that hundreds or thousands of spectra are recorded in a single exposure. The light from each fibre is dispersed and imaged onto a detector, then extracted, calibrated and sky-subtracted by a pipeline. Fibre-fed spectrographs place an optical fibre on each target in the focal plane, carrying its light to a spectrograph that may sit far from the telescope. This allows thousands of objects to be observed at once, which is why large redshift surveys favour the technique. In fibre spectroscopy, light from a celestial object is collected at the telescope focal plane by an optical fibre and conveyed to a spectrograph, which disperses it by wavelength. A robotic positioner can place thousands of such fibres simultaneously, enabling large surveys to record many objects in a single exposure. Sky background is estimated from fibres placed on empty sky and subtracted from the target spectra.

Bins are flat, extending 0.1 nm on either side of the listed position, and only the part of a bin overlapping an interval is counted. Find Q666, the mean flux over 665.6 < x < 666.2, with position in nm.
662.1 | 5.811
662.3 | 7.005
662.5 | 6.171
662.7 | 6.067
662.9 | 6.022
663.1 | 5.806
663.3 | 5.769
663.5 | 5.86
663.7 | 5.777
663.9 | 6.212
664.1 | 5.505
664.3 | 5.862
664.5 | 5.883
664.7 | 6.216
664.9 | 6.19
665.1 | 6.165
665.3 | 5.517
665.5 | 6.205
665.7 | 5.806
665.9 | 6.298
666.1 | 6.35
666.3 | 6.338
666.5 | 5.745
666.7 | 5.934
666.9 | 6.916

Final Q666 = 6.15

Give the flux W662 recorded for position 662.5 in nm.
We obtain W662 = 6.171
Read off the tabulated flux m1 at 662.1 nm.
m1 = 5.811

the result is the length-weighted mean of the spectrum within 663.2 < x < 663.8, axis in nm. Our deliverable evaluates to 5.8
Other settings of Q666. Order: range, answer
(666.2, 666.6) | 6.04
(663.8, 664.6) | 5.87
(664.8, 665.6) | 6.02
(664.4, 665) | 6.1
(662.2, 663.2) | 6.21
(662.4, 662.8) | 6.12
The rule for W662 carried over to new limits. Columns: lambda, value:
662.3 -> 7.005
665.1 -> 6.165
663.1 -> 5.806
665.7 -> 5.806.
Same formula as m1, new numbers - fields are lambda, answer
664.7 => 6.216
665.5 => 6.205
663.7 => 5.777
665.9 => 6.298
